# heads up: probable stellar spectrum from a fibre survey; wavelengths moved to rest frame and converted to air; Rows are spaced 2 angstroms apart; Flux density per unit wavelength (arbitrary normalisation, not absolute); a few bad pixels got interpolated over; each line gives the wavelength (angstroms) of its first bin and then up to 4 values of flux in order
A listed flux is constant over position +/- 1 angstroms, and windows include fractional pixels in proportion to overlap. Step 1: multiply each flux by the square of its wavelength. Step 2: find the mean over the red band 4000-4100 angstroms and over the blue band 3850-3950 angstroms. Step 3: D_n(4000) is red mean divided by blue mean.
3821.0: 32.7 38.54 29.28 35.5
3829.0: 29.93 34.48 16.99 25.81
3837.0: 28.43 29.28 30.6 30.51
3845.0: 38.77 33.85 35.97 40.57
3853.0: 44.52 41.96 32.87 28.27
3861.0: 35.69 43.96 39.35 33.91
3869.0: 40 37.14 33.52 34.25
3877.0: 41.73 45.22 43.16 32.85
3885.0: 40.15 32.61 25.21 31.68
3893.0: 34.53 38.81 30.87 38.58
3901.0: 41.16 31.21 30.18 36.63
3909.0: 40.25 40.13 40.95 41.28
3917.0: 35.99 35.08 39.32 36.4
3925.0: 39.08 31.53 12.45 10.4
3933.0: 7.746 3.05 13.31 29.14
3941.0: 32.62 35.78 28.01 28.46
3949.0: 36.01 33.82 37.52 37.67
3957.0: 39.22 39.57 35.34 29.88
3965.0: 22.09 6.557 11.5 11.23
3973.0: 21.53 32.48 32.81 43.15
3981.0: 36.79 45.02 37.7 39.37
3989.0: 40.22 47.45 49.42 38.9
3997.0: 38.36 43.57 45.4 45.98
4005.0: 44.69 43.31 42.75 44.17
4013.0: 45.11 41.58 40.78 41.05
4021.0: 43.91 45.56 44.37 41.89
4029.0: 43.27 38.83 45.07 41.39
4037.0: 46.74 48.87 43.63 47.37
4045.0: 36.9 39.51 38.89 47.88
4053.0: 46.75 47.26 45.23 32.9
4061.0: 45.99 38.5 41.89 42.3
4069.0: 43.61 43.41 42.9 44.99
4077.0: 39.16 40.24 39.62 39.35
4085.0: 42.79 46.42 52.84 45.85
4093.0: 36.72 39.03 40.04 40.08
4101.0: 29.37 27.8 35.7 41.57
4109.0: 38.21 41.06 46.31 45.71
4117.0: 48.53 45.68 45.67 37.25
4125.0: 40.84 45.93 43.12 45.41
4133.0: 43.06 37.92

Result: 1.4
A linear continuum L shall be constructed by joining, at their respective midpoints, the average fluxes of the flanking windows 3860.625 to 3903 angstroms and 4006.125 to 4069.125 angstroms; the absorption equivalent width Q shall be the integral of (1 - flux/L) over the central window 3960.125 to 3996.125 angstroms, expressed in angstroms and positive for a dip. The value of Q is 7.45 angstroms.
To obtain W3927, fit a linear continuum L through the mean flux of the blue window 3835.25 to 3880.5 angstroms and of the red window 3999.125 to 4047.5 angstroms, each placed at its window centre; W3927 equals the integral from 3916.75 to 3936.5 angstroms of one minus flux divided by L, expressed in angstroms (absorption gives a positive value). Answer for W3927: 7.4 angstroms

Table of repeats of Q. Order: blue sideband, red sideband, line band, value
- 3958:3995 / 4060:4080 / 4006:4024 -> -3.3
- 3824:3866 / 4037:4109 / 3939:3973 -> 7.8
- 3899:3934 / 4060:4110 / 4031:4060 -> -3.4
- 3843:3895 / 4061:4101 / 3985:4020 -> -2.6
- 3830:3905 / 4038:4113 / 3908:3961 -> 8.7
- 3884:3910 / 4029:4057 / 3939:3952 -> 1.9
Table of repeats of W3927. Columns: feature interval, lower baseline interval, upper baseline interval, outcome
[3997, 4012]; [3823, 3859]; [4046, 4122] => -1.91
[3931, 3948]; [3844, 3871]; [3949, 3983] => 5.47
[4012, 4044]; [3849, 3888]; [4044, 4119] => -2.42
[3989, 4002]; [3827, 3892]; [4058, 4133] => -1.64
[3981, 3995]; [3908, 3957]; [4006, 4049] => -1.71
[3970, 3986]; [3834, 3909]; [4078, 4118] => 2.31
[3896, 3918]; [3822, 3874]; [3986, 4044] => 0.30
